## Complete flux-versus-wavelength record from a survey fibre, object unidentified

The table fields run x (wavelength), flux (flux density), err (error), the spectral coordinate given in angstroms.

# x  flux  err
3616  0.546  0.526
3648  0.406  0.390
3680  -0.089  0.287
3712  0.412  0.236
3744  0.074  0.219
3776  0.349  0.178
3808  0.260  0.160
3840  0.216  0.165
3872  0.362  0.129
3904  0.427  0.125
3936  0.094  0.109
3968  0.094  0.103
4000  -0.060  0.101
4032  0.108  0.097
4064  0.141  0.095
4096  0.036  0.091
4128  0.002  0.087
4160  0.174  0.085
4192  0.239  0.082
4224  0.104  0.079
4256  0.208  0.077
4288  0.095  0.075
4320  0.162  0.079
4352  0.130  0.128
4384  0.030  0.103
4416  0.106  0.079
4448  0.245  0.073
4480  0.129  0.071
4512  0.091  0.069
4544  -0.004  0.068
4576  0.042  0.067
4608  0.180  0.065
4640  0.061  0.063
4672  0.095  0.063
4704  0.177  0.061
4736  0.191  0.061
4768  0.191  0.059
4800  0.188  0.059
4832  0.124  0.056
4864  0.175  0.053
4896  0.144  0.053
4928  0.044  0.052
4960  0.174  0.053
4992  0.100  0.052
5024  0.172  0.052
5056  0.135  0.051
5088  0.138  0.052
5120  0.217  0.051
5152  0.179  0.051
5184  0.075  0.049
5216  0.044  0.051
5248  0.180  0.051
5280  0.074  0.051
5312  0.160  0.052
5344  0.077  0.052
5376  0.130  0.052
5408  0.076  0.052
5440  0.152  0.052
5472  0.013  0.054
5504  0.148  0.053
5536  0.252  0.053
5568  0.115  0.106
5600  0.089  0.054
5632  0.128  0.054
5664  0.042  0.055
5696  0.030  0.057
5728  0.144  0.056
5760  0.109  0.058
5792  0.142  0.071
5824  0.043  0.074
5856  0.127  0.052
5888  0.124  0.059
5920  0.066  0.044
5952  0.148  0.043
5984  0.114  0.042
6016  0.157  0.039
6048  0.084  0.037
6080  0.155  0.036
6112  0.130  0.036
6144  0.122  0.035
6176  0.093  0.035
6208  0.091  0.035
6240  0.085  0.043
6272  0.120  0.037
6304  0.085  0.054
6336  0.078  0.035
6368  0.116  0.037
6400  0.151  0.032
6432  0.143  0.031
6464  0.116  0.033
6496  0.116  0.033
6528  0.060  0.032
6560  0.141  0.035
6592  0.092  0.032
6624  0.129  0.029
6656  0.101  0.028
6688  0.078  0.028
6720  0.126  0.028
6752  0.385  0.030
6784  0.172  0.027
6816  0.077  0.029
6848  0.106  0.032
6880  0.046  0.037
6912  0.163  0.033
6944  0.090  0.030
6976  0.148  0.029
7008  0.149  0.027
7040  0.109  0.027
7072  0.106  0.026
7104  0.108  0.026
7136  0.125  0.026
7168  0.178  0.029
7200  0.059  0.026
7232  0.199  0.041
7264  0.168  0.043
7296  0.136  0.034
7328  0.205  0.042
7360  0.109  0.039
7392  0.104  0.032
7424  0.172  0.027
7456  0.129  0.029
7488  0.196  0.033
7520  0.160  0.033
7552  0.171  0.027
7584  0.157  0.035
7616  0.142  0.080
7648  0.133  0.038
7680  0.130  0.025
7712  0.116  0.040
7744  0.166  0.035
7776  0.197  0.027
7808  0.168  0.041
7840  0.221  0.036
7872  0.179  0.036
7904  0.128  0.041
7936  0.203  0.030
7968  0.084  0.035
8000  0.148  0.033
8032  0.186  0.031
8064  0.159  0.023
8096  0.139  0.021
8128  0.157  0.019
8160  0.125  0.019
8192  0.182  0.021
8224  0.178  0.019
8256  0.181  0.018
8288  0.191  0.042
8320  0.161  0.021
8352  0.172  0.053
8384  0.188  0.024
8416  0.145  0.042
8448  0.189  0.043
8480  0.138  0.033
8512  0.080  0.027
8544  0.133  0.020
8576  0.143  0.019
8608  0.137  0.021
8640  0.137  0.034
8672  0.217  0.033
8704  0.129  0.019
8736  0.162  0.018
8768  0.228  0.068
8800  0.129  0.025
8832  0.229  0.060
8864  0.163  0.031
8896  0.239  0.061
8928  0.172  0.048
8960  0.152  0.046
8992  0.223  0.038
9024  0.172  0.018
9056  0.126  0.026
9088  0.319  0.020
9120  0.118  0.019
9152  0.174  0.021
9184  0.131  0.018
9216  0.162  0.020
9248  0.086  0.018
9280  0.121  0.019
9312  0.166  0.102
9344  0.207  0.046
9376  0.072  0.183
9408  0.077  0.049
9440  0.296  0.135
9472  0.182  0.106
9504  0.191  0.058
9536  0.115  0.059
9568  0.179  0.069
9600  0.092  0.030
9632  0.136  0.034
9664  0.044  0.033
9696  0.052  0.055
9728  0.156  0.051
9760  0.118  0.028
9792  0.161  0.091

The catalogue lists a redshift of 0.81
